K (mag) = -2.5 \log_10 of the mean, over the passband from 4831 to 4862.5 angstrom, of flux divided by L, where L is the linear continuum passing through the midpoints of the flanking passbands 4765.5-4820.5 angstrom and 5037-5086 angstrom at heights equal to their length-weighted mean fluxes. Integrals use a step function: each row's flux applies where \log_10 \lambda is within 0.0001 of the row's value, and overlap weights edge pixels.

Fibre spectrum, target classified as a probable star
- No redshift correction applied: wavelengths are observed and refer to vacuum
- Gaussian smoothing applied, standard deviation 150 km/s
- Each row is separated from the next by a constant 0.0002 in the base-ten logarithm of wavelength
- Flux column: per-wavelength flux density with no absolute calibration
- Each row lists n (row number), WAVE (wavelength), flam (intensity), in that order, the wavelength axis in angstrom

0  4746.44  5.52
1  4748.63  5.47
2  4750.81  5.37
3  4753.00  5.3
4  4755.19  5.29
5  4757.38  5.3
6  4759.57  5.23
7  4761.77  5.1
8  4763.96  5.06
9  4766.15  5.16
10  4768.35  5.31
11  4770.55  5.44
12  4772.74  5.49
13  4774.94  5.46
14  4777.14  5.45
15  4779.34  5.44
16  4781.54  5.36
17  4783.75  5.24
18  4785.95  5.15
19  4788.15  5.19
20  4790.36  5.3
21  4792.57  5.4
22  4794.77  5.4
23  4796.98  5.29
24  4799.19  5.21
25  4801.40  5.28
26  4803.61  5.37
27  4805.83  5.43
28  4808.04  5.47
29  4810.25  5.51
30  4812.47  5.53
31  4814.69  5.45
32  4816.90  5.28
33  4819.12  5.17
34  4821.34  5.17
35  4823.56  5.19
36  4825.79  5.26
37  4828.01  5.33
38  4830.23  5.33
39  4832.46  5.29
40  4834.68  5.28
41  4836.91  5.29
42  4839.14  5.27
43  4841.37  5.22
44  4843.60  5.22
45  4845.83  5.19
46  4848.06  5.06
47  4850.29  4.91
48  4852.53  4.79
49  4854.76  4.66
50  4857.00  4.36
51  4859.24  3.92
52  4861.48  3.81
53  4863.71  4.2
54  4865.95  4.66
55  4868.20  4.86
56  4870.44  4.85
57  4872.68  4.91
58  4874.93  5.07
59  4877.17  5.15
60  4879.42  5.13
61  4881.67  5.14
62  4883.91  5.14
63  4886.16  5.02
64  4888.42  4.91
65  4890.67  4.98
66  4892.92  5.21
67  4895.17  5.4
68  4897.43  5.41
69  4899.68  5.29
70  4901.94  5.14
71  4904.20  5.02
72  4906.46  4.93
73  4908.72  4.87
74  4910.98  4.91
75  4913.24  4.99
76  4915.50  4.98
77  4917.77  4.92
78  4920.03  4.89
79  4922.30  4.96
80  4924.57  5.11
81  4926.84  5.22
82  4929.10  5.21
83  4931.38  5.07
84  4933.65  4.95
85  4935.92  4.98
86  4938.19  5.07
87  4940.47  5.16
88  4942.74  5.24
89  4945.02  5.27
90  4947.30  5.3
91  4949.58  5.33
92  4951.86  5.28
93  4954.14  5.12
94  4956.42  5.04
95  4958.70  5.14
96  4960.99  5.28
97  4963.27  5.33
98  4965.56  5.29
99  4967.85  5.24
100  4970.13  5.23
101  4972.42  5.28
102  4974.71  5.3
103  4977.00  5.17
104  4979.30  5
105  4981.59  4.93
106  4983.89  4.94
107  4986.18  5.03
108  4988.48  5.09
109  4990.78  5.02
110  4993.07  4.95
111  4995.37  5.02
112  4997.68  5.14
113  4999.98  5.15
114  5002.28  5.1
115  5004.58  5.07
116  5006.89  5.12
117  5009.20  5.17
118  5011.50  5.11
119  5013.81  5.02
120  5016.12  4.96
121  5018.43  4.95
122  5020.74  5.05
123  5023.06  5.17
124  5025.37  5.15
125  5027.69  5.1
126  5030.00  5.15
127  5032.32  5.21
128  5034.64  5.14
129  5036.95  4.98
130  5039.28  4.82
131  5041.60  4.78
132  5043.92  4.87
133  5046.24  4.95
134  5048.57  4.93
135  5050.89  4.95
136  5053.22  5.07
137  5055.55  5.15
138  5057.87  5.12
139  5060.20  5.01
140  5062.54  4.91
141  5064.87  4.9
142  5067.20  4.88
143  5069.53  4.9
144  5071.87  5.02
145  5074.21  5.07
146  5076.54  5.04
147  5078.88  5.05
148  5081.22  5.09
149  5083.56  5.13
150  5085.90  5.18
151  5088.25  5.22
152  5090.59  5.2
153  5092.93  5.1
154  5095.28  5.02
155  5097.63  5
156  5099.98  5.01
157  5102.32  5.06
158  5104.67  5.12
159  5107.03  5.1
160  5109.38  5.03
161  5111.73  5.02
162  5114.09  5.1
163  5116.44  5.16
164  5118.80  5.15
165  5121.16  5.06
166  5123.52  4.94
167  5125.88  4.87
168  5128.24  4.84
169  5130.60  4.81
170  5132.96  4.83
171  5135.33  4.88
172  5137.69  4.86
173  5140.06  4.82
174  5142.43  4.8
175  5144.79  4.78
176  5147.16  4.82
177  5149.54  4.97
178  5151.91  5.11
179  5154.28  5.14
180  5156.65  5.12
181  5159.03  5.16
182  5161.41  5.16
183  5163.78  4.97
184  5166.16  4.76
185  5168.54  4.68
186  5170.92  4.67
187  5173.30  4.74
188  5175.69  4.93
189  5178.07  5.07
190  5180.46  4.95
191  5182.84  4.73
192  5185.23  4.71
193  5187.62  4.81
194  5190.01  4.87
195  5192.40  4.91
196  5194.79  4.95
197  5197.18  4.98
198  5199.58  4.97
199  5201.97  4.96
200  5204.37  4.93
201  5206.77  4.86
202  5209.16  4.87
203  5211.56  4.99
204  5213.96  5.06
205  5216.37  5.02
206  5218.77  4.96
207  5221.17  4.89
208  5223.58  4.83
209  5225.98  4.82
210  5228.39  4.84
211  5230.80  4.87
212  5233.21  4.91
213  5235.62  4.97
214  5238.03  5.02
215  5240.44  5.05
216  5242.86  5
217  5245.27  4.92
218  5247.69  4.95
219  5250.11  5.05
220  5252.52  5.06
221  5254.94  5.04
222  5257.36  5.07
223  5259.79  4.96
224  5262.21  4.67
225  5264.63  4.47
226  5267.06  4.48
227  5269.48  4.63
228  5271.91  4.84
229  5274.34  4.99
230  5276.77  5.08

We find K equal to 0.08 mag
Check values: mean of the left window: 5.35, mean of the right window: 4.99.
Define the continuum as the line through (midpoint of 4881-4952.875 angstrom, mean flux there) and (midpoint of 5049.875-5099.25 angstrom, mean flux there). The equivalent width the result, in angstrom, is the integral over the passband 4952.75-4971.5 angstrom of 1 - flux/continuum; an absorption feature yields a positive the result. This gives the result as -0.5 angstrom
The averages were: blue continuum 5.1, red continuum 5.05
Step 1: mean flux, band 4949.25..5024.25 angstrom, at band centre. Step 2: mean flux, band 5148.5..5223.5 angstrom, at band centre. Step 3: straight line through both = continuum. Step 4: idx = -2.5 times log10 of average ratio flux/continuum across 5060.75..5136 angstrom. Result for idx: 0.00 mag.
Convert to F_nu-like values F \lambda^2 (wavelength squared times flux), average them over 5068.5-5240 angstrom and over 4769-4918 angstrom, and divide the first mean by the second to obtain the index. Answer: 1.10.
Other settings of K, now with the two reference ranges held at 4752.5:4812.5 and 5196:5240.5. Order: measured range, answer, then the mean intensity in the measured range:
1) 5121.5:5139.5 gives 0.031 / 4.87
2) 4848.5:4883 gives 0.119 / 4.71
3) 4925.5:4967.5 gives -0.001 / 5.18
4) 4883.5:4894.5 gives 0.036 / 5.06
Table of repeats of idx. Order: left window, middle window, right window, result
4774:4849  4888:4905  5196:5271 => 0.01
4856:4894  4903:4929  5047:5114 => -0.03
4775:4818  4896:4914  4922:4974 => 0.03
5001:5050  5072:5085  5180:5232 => -0.02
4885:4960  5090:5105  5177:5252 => -0.02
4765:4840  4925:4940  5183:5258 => 0.03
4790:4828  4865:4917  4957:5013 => 0.04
